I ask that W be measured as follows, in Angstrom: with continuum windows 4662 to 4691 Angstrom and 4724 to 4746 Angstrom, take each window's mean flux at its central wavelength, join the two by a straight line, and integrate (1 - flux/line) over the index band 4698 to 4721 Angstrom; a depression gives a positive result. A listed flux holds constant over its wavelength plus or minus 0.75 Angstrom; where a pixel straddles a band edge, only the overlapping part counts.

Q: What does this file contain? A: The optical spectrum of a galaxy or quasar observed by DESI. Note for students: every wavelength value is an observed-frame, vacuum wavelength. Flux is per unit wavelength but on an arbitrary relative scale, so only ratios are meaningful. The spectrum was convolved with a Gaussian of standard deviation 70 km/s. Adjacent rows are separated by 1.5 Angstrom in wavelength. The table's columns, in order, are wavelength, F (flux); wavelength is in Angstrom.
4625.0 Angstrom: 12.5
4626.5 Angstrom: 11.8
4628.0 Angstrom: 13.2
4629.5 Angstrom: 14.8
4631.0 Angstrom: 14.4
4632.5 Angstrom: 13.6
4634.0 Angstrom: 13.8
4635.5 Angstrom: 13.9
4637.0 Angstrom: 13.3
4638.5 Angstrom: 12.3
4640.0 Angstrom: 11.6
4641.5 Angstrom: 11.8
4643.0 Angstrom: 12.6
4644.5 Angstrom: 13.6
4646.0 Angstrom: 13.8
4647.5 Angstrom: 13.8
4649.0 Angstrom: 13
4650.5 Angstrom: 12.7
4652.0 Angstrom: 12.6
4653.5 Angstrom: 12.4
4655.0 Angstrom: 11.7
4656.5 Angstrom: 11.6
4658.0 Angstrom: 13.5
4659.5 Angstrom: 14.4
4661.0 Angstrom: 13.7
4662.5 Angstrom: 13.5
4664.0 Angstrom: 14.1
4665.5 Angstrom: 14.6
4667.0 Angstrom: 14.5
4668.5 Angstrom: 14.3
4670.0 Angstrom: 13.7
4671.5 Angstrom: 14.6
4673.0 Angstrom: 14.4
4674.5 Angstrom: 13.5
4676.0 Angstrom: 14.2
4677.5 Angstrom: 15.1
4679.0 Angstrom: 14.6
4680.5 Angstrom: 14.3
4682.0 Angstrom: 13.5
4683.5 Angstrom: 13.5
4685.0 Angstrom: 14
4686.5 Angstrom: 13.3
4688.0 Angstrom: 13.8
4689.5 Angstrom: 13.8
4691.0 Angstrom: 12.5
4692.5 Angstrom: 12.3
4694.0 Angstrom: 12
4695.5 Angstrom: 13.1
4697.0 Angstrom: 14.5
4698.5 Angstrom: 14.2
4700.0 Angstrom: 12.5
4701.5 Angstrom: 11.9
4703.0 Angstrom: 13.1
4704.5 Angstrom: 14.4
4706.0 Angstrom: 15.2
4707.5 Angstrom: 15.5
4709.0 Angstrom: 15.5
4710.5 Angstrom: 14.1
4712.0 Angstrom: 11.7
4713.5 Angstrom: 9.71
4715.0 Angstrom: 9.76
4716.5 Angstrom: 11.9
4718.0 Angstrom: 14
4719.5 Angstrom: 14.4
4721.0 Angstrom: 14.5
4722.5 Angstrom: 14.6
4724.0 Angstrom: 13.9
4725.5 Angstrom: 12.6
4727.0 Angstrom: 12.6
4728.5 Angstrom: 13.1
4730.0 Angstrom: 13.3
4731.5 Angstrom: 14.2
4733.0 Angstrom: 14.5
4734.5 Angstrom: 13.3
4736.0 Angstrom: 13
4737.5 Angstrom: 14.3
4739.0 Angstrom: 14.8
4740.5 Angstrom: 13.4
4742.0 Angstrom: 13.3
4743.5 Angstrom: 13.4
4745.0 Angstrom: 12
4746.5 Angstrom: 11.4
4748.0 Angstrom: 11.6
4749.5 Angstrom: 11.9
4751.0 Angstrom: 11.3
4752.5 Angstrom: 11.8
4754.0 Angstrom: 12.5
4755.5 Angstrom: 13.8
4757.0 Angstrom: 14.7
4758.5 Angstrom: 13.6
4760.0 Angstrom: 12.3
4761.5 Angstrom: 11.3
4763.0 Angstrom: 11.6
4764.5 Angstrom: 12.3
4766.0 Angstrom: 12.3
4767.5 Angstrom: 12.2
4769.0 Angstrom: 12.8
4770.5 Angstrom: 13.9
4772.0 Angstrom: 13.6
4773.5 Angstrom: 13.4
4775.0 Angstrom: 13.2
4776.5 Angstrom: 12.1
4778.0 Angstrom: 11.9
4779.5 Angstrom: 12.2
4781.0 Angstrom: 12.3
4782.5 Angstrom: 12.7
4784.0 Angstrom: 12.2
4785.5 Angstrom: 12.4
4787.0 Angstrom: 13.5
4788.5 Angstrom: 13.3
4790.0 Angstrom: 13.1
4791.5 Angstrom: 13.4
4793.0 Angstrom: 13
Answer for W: 0.8 Angstrom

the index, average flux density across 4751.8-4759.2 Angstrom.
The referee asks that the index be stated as 13.3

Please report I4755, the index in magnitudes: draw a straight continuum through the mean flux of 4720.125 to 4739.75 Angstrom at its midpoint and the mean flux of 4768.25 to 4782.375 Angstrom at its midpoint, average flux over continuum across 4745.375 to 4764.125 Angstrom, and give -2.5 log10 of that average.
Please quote 0.08 mag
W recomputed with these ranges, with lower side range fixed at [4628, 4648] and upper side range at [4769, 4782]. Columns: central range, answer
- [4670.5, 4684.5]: -1.1 Angstrom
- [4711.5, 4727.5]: 0.4 Angstrom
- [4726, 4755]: 0.0 Angstrom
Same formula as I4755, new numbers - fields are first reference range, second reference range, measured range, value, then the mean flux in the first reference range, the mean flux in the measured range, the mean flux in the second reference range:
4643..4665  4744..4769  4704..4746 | -0.07 mag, 13.2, 13.4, 12.3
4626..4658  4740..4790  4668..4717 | -0.05 mag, 13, 13.5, 12.6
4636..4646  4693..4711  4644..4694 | -0.03 mag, 12.7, 13.6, 13.8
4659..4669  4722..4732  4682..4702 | 0.05 mag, 14.1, 13.2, 13.4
